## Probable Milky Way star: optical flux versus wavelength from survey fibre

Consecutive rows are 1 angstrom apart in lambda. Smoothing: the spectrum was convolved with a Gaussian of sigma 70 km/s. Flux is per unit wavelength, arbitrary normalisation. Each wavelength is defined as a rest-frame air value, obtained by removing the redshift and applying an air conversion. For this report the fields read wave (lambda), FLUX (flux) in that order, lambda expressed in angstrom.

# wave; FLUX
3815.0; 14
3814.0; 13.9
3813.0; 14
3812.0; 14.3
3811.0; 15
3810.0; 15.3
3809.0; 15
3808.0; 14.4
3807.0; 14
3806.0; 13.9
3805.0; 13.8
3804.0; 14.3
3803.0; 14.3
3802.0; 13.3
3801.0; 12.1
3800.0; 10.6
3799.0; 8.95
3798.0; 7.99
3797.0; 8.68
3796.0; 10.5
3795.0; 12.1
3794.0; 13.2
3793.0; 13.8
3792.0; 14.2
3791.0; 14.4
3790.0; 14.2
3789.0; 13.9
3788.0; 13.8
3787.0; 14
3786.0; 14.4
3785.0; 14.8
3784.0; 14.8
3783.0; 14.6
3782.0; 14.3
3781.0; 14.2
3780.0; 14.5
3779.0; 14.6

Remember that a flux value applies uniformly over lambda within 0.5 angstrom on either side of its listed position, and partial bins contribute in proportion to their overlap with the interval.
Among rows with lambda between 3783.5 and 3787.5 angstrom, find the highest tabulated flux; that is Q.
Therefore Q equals 14.8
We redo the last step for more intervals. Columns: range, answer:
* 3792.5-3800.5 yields 13.8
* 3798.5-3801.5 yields 12.1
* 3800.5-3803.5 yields 14.3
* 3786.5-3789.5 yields 14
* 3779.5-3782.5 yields 14.5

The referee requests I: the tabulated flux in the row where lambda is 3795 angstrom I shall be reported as 12.1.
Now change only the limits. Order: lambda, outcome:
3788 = 13.8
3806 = 13.9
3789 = 13.9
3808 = 14.4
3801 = 12.1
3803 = 14.3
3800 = 10.6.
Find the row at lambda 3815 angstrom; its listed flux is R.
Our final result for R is 14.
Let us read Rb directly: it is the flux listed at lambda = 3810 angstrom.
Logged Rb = 15.3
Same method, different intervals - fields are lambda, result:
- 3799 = 8.95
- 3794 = 13.2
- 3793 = 13.8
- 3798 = 7.99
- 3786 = 14.4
